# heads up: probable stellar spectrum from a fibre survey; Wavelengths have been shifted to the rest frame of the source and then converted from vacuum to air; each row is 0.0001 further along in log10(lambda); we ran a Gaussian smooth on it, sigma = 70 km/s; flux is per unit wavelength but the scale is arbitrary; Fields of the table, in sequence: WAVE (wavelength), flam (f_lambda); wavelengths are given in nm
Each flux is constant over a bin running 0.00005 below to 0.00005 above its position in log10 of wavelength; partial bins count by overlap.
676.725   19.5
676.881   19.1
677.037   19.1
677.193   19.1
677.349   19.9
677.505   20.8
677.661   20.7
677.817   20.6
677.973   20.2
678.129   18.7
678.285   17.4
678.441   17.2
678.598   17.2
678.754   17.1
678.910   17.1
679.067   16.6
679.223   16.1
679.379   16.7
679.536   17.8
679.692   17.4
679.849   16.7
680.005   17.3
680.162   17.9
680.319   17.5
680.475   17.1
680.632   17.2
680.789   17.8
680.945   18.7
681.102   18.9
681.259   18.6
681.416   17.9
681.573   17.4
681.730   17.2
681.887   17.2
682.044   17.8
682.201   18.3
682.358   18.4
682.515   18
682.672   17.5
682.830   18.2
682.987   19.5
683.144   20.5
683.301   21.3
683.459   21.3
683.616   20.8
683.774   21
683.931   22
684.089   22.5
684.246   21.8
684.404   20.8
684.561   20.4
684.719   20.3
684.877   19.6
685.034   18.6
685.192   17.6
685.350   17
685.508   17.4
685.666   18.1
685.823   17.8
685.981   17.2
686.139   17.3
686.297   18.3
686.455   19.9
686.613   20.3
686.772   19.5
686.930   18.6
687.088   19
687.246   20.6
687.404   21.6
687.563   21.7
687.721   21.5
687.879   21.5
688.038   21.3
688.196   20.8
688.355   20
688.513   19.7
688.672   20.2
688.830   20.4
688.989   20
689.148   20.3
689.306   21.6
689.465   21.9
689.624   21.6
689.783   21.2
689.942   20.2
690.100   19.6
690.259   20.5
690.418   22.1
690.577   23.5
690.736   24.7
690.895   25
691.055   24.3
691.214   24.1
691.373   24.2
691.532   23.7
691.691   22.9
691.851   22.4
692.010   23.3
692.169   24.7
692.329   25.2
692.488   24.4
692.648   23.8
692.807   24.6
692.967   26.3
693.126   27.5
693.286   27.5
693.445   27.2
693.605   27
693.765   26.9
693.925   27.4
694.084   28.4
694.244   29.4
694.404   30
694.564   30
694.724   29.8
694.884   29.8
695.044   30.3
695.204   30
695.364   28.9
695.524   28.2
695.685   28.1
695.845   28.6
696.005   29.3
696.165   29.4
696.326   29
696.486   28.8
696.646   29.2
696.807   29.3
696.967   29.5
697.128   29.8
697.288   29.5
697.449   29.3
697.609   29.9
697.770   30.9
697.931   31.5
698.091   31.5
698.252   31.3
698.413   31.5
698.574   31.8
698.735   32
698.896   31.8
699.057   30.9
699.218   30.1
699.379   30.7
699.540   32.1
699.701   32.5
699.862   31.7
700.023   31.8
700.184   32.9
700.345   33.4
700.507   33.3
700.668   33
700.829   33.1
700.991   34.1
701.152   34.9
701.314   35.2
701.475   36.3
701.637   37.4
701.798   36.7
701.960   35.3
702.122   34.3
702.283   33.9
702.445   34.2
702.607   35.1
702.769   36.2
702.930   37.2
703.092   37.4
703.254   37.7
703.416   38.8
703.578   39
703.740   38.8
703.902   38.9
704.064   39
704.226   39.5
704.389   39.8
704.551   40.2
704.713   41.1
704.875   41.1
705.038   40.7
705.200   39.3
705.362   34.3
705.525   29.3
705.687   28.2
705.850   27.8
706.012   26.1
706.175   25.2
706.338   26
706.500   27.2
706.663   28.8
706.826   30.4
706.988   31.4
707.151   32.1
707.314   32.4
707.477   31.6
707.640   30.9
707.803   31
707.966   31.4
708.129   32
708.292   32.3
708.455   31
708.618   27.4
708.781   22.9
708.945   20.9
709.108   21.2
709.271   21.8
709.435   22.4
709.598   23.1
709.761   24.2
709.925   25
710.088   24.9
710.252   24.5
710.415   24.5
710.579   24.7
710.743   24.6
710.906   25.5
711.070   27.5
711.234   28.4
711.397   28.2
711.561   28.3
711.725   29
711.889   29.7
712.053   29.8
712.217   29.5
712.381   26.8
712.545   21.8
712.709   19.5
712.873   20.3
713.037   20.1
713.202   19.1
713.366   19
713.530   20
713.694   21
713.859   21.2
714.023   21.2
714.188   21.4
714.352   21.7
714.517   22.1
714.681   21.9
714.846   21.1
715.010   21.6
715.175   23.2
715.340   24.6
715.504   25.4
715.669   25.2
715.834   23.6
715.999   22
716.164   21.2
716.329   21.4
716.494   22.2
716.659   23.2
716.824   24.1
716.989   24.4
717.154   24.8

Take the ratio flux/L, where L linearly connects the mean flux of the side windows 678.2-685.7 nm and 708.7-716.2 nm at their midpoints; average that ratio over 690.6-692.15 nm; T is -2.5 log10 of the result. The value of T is -0.19 mag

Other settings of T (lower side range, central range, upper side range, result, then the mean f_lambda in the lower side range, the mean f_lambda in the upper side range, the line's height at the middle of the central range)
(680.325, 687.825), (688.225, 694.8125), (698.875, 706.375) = 0.06 mag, 19.1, 34.7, 25.4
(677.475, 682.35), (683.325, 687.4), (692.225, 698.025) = 0.11 mag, 17.9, 28.5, 21.7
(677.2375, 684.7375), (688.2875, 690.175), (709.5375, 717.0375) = -0.03 mag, 18.7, 23.7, 20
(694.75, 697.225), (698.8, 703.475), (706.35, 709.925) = -0.19 mag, 29.2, 27.8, 28.6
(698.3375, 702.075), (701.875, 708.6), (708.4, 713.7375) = -0.17 mag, 33.2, 24.4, 29.1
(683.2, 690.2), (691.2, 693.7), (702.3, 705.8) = 0.04 mag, 20.1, 37.3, 25.8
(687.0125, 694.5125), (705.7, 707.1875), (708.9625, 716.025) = -0.19 mag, 23.3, 23.7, 23.6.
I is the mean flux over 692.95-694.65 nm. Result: 28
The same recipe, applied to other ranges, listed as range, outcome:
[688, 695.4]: 24.4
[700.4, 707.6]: 34.6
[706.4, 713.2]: 26.7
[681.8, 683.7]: 19.1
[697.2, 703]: 33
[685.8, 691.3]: 20.8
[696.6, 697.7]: 29.5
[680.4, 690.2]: 19.5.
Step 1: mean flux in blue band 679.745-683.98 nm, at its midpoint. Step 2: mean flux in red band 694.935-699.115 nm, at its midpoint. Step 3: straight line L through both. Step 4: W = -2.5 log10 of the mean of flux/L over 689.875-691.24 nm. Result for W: 0.11 mag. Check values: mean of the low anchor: 18.6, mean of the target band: 22.6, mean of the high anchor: 30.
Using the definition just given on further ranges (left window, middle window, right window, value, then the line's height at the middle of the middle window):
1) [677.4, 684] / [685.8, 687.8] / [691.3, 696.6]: 0.15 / 22.5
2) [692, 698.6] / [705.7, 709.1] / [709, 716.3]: -0.15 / 25.1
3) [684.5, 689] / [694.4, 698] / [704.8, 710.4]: -0.24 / 23.7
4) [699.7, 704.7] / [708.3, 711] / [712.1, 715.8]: 0.12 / 27.3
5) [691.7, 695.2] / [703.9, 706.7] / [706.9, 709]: -0.16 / 29.4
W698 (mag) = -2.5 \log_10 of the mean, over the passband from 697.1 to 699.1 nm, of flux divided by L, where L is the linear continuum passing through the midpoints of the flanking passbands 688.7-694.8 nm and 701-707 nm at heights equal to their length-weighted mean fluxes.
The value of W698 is -0.04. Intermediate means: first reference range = 24.4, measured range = 30.9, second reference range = 35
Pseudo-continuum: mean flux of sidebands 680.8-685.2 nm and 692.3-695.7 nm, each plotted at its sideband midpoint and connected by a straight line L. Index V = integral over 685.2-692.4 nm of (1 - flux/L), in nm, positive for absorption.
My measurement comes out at 0.86 nm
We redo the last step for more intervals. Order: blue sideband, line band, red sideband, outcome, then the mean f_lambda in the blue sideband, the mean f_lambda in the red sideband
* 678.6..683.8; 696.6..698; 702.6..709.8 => -0.14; 18.1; 32.1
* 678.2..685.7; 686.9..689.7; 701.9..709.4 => 0.20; 18.5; 32.8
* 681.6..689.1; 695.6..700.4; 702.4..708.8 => -0.37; 19.6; 33.7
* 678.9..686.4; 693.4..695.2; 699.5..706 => -0.03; 18.5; 35.6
